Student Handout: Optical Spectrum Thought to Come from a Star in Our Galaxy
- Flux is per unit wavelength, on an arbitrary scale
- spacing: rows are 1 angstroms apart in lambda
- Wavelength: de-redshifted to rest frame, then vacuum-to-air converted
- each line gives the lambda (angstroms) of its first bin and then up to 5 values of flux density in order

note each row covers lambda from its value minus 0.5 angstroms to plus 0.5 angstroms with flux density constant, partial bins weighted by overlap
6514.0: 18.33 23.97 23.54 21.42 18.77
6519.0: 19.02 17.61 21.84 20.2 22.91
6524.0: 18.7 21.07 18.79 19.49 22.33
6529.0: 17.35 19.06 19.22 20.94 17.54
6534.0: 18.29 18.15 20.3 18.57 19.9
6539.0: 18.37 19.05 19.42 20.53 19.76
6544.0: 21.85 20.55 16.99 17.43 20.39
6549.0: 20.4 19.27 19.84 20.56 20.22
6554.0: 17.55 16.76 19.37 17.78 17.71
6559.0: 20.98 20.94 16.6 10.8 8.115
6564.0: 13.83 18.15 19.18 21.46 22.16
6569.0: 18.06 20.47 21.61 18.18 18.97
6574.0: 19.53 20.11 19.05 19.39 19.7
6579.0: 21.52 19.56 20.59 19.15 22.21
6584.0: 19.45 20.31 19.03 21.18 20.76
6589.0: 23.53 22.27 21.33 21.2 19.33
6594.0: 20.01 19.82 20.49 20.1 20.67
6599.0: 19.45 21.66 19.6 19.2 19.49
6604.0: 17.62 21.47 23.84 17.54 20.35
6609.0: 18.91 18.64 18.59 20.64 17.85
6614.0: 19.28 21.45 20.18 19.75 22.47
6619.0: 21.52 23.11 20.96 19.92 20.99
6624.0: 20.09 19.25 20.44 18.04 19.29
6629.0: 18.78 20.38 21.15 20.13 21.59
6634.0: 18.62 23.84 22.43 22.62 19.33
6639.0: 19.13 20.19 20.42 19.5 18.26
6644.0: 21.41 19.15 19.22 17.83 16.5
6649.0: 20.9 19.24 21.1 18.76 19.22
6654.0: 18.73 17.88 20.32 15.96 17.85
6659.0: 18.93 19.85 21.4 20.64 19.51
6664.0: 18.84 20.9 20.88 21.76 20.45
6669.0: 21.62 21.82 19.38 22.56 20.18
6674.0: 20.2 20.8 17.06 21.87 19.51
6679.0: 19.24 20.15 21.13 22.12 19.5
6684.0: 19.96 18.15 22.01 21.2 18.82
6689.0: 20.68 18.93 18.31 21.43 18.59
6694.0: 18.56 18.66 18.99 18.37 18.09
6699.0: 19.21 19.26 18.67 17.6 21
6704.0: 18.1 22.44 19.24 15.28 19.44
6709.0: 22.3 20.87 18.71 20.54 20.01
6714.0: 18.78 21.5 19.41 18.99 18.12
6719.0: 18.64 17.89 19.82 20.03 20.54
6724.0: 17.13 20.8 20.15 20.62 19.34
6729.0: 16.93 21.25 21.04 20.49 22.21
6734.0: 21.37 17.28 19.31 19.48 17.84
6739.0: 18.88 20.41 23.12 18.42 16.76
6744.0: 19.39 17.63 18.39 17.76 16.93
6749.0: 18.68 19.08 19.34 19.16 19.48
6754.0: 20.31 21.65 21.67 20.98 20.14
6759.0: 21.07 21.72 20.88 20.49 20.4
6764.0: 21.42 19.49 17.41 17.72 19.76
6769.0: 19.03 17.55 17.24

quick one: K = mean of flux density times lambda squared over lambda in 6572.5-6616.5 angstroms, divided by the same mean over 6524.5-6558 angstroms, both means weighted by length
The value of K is 1.06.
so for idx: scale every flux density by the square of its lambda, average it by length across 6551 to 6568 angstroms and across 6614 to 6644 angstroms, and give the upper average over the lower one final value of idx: 1.2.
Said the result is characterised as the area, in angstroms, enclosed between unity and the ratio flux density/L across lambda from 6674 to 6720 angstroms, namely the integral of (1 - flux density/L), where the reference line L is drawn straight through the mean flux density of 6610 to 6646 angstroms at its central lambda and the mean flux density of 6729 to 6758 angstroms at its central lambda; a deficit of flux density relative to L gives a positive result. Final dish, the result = 0.7 angstroms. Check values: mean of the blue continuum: 20.3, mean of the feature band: 19.5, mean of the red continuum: 19.5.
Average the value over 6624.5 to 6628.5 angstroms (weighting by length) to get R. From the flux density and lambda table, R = 19.3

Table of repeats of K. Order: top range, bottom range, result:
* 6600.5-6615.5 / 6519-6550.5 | 1.03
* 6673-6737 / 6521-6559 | 1.06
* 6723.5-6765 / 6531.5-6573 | 1.12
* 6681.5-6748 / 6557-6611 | 1.04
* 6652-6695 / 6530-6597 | 1.06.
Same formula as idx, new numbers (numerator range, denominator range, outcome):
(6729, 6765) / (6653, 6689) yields 1.01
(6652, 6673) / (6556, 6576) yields 1.13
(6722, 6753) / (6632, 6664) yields 1.01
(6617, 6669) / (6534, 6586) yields 1.08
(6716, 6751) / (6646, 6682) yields 0.99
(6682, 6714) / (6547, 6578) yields 1.09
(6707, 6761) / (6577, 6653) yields 1.01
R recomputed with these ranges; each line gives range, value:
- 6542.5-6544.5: 20.8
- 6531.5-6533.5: 19.2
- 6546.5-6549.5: 19.4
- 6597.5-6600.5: 20.6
